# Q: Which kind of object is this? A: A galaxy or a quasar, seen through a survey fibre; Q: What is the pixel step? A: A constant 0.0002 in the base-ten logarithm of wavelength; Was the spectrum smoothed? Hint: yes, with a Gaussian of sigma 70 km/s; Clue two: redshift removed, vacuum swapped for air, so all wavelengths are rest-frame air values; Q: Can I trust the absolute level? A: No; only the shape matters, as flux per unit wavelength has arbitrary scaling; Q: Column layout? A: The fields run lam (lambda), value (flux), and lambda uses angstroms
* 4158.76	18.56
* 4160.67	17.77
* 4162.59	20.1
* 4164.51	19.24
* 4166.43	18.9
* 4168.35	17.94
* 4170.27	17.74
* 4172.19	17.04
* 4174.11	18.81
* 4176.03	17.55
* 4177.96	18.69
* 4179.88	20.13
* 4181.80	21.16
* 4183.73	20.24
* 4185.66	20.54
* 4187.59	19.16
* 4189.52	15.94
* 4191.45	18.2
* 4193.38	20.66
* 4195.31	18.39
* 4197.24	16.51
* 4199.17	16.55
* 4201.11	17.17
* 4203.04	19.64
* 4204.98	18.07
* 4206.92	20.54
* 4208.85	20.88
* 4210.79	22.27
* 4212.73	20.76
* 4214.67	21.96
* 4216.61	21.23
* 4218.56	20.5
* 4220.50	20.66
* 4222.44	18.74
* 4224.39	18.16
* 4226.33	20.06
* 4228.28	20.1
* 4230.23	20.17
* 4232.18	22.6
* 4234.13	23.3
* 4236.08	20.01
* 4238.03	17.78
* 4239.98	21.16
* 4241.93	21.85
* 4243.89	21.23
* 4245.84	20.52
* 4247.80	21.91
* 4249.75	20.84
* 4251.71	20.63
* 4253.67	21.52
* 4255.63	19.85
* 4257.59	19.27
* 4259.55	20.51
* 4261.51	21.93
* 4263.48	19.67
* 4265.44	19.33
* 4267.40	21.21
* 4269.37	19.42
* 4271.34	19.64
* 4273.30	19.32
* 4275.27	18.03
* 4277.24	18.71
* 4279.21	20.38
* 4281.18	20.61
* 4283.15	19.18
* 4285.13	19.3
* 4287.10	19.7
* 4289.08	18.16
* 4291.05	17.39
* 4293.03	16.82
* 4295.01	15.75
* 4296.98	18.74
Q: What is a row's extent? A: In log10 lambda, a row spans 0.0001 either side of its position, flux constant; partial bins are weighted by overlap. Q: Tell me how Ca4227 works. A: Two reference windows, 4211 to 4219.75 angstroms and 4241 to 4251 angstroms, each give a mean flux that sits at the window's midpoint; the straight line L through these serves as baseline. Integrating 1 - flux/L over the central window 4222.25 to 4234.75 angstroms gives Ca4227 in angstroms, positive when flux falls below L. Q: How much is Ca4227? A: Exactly 0.44 angstroms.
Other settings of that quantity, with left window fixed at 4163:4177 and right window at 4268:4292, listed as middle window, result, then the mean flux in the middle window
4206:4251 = -4.8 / 20.8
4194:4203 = 0.5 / 17.6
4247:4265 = -1.6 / 20.6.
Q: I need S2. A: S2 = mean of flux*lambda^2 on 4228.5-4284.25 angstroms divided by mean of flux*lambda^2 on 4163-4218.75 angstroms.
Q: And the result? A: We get 1.10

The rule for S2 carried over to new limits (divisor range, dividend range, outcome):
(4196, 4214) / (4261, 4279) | 1.06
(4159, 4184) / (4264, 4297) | 1.06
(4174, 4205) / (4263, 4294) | 1.07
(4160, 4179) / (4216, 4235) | 1.15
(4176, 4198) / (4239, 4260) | 1.13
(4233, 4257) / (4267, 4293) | 0.93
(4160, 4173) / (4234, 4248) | 1.17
